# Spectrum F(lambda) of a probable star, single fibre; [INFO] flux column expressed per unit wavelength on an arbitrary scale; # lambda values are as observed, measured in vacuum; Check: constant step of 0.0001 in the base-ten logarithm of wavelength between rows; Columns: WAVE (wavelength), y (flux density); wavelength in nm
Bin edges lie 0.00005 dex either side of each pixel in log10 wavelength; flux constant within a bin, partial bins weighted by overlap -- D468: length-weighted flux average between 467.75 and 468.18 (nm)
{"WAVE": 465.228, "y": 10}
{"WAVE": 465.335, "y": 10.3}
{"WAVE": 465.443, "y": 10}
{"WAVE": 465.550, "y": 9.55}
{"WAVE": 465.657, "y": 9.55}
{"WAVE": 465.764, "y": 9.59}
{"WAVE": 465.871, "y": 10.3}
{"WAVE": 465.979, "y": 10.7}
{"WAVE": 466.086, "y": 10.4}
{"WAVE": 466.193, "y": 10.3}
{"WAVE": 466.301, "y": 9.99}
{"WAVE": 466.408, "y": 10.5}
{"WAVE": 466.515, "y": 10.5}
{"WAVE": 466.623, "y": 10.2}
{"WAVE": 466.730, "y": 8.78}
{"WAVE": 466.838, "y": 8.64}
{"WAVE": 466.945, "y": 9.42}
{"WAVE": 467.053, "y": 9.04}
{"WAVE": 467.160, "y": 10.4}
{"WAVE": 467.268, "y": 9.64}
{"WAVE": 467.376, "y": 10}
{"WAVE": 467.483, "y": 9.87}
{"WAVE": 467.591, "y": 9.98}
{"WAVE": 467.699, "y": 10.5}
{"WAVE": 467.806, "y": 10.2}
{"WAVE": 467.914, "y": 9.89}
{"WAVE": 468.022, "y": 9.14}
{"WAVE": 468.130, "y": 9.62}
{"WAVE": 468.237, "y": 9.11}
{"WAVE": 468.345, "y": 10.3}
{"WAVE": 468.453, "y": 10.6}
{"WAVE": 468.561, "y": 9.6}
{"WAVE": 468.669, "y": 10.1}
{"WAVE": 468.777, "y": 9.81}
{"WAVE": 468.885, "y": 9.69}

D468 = 9.72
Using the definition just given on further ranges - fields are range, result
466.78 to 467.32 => 9.42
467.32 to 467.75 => 10.1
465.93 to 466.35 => 10.3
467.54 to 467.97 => 10.1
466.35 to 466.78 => 10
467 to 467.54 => 9.79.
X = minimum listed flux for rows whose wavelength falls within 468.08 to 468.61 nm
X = 9.11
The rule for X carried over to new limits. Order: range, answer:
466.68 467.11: 8.64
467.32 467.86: 9.87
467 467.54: 9.04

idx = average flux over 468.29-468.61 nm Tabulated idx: 10.2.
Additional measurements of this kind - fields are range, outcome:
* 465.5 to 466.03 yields 9.94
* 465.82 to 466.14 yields 10.5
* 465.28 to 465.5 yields 10.1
